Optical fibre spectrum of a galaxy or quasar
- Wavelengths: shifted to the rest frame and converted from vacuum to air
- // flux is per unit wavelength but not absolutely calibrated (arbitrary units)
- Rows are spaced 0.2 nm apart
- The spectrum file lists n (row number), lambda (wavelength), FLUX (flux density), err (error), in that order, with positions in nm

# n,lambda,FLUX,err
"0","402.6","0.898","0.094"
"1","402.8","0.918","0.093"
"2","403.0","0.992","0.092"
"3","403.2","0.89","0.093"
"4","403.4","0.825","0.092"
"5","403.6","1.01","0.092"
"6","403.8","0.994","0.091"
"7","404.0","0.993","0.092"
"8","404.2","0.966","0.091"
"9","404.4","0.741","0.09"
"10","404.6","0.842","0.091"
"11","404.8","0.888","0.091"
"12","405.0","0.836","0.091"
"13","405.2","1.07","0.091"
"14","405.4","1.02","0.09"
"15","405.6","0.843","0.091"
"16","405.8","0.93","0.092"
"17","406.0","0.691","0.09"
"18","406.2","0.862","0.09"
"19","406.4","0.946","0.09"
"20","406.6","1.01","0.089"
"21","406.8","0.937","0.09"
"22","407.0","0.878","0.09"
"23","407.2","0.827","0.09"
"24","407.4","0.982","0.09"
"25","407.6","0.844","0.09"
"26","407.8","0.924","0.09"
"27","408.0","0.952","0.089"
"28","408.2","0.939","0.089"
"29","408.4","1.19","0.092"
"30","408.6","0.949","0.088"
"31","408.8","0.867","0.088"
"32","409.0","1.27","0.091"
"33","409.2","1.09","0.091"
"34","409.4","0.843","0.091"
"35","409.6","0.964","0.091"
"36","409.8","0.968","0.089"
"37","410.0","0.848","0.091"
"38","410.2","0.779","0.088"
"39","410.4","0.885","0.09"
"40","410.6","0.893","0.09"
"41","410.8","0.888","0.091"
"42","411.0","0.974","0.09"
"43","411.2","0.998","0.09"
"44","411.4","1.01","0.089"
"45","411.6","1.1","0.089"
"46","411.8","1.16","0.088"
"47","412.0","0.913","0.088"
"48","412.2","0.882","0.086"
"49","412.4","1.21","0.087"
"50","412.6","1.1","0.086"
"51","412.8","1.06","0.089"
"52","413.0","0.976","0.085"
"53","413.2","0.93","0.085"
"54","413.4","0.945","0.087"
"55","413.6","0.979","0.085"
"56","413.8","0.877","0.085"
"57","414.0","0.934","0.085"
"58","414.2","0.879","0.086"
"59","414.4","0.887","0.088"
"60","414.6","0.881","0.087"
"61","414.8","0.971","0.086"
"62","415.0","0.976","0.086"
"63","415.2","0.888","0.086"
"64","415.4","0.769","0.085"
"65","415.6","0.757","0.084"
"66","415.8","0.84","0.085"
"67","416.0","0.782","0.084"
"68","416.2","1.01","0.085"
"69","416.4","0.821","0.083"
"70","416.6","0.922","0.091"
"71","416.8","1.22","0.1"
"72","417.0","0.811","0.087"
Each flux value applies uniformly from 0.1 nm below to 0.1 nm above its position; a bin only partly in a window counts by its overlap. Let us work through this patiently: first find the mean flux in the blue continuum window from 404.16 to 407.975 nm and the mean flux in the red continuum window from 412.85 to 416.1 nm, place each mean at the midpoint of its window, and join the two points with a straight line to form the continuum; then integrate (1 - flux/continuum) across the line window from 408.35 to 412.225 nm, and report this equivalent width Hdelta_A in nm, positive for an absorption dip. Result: -0.333 nm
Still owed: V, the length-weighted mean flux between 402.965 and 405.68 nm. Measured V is 0.921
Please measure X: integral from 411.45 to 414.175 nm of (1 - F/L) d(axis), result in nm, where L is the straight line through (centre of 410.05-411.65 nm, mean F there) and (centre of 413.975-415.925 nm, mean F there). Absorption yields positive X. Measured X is -0.29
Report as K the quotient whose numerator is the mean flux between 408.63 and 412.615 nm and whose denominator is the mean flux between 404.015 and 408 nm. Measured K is 1.09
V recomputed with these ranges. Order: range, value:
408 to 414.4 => 0.976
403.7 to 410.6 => 0.928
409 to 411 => 0.928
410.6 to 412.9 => 1.02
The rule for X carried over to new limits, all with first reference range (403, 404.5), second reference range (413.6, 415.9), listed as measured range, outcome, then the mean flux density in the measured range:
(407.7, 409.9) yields -0.22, 0.996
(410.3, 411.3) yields -0.03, 0.928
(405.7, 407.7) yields 0.05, 0.891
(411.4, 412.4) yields -0.16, 1.03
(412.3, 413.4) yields -0.19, 1.05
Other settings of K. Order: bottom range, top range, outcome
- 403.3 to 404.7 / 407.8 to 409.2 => 1.13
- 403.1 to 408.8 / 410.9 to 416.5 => 1.03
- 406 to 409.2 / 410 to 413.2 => 1.03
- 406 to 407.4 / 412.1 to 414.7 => 1.07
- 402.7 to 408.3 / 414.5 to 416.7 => 0.96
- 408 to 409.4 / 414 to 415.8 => 0.85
